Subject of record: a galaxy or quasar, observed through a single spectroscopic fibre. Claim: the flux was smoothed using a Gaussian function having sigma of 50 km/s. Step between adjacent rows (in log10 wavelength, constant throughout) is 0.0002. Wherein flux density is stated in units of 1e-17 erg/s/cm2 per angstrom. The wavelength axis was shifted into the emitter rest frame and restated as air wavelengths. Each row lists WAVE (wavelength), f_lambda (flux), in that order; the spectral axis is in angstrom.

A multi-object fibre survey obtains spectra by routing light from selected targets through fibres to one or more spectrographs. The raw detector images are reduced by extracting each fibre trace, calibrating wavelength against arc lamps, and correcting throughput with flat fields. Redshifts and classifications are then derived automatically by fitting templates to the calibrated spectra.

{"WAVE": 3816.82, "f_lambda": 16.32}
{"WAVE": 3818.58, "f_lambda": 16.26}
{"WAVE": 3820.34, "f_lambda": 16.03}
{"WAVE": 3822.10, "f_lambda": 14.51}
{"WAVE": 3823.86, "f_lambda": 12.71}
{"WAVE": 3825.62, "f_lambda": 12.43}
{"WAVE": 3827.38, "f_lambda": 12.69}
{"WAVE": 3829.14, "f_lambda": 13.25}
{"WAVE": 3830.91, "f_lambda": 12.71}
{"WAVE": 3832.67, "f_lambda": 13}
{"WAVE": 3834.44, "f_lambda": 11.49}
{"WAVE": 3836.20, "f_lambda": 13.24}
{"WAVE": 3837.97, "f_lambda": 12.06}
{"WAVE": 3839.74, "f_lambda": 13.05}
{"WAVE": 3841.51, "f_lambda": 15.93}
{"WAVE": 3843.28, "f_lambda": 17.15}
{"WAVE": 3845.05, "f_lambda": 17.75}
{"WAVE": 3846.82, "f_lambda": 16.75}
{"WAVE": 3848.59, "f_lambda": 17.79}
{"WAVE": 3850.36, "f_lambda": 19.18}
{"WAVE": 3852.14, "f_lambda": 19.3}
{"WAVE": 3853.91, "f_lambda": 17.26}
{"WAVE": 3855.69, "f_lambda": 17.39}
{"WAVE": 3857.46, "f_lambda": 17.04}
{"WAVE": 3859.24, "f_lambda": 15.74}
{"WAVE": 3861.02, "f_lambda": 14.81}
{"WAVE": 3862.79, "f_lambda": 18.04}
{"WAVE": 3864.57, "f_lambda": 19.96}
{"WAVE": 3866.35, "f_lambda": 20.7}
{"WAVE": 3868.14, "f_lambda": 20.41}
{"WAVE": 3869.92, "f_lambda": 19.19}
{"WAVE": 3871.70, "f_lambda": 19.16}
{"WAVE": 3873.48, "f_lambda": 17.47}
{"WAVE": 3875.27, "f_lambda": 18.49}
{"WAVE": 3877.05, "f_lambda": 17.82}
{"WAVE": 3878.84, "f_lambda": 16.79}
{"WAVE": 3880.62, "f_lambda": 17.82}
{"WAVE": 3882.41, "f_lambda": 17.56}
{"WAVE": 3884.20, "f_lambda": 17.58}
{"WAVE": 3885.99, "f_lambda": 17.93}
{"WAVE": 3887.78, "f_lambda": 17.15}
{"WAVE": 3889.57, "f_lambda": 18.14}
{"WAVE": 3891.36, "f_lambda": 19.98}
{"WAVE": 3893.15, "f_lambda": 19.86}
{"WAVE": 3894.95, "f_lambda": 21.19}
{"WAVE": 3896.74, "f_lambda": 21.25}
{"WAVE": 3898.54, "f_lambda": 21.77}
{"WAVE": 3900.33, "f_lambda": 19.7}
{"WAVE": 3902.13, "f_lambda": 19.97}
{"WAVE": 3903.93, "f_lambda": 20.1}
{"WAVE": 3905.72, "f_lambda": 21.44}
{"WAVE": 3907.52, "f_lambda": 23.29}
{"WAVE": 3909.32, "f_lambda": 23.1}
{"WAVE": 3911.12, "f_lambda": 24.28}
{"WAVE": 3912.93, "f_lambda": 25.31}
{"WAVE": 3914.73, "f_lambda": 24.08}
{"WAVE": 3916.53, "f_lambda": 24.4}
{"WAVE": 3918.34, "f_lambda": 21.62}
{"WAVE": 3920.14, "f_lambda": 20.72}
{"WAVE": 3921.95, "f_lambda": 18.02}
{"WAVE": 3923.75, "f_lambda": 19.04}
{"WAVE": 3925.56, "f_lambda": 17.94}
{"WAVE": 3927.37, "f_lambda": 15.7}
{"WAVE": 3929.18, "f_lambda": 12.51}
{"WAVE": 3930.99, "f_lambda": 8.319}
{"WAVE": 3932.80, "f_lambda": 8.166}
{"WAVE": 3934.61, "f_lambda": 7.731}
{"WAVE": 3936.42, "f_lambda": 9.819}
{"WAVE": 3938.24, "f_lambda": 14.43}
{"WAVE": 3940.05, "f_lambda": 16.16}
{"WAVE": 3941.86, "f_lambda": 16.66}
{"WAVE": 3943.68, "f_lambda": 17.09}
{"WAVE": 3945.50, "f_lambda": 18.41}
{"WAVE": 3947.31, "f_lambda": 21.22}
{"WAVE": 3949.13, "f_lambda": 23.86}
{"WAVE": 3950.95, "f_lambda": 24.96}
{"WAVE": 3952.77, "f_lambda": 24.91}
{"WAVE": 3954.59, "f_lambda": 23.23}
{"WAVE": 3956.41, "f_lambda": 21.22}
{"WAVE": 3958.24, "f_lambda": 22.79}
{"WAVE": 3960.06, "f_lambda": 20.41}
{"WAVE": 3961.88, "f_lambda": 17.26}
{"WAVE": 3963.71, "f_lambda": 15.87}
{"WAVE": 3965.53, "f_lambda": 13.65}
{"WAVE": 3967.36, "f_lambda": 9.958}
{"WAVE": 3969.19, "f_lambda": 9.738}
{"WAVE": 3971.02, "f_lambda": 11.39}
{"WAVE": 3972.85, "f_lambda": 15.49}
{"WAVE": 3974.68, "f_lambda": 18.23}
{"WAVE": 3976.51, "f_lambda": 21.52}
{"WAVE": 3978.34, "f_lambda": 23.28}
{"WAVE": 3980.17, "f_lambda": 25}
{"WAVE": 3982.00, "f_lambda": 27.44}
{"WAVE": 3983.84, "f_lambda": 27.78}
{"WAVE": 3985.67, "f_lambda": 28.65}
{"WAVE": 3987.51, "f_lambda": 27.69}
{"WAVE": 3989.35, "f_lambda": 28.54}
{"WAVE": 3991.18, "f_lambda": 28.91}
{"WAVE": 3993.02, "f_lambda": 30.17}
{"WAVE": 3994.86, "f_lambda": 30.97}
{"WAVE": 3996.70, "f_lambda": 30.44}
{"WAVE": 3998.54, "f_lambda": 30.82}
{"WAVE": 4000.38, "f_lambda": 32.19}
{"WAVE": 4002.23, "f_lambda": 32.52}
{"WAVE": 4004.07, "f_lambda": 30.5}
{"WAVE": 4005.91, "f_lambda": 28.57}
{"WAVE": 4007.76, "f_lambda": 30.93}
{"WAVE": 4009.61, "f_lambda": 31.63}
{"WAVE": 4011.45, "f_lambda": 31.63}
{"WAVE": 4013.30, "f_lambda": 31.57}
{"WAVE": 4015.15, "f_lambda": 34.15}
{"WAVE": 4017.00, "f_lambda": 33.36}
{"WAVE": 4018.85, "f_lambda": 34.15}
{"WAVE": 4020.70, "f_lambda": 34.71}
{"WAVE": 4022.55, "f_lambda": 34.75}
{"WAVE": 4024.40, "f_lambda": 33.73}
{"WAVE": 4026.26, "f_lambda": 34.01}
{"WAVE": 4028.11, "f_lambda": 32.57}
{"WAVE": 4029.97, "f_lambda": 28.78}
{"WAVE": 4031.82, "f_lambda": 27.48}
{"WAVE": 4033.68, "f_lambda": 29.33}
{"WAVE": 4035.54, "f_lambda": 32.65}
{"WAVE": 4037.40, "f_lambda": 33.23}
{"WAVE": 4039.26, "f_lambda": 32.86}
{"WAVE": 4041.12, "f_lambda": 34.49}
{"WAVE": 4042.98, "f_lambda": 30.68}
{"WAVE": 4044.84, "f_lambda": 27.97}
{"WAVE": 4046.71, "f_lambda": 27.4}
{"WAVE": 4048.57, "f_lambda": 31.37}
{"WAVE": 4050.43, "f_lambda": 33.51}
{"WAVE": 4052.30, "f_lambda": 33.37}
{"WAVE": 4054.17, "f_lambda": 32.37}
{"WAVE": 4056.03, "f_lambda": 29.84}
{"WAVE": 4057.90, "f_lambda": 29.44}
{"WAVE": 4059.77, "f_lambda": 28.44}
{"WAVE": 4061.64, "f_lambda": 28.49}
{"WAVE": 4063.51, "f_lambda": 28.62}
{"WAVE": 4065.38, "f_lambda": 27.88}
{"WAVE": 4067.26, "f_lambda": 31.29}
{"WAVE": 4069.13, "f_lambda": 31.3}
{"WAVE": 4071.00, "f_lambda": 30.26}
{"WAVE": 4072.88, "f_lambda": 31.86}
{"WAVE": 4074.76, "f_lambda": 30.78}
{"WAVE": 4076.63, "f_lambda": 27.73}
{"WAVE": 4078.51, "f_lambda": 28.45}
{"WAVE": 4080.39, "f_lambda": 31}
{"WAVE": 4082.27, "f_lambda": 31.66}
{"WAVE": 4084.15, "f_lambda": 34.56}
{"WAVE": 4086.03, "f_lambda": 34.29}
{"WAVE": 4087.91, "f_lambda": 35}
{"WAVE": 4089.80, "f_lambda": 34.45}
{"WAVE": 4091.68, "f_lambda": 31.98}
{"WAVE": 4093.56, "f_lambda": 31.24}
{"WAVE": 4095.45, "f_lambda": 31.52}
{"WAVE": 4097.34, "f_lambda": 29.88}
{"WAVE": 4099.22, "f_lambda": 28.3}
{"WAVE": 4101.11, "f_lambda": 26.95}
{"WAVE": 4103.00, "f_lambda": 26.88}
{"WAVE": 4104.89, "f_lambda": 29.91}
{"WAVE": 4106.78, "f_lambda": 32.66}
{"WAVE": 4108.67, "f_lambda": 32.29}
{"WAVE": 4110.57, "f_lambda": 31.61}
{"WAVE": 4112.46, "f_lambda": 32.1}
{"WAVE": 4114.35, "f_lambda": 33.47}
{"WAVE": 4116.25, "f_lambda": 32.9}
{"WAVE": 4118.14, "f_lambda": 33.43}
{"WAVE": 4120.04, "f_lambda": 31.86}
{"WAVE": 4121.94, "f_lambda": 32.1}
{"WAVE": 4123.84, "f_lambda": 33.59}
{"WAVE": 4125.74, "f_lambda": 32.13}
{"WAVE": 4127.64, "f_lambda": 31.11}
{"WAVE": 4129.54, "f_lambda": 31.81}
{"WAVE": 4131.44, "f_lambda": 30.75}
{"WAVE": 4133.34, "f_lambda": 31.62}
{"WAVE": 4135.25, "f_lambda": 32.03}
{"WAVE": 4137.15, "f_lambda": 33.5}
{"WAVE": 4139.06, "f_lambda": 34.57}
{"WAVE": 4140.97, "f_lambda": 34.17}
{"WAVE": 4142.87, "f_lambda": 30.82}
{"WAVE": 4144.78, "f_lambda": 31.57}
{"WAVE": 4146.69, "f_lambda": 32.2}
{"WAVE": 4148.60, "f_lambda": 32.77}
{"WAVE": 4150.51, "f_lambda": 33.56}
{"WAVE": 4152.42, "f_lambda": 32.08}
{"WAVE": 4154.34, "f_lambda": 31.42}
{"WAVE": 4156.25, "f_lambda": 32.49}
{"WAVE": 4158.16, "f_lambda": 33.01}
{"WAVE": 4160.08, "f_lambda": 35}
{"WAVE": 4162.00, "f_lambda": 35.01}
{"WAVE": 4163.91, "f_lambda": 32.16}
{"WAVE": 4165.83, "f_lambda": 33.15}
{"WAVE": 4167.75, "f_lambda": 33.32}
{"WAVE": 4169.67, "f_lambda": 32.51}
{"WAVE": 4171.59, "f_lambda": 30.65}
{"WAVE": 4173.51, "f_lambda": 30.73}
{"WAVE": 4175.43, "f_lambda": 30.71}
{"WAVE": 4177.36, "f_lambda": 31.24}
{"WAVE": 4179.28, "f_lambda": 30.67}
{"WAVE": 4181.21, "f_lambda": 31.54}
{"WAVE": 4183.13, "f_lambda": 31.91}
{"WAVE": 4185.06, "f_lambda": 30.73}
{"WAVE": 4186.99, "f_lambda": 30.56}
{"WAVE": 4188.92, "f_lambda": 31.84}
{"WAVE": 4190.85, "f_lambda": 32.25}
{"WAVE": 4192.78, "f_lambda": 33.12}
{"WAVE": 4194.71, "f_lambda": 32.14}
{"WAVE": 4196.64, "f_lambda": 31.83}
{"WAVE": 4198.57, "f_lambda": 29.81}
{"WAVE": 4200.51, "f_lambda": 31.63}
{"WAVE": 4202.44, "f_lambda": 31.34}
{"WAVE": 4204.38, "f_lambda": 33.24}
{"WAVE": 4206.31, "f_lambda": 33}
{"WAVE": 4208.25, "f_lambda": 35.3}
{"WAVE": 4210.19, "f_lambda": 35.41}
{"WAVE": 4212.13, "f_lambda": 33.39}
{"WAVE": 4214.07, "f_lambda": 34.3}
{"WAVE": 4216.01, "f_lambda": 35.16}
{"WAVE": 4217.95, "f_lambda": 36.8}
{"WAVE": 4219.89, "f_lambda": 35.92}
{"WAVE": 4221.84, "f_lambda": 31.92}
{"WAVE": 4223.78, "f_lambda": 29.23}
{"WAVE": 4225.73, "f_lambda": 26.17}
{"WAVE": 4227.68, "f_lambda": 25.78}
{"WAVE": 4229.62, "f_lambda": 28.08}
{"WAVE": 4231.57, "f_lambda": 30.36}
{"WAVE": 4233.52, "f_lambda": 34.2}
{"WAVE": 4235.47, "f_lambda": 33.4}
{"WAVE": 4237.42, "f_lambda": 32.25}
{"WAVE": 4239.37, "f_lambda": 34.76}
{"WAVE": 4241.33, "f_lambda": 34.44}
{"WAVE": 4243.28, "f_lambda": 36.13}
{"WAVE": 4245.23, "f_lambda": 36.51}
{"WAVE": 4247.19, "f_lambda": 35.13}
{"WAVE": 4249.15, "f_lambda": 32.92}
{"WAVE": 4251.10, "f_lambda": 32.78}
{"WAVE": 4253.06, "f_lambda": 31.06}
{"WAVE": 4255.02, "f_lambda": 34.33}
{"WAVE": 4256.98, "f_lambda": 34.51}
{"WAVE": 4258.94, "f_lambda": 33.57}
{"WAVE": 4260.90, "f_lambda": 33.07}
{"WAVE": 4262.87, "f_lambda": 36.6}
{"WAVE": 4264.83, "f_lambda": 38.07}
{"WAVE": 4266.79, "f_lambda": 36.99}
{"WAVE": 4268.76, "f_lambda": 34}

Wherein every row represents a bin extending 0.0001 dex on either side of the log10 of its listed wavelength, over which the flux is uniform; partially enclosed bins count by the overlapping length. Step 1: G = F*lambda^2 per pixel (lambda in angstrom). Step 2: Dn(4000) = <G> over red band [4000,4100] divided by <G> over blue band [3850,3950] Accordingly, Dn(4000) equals 1.8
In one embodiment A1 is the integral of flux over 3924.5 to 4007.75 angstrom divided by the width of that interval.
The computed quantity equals 21.1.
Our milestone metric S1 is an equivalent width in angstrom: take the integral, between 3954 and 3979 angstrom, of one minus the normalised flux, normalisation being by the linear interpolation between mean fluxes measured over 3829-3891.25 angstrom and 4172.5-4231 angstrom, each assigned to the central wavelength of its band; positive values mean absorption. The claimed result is 4.9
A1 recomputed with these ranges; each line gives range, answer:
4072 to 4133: 31.5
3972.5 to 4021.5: 29.1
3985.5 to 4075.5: 31.1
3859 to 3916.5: 19.8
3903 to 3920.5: 22.9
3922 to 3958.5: 17.1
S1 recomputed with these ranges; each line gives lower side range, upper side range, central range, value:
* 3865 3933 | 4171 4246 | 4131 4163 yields -3.3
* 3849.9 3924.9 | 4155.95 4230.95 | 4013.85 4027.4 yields -4.8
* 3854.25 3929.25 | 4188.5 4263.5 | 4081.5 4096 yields -3.1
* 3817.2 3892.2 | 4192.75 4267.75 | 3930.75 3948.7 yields 5.4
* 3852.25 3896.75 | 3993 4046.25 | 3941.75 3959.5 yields 2.6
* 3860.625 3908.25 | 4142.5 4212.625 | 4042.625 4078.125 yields -4.0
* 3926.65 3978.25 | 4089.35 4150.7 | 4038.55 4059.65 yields -4.8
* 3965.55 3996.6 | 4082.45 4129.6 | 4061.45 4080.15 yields -0.3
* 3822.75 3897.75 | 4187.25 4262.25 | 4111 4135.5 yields -3.3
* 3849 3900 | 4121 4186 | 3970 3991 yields 0.4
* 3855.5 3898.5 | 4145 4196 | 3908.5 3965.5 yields 7.1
